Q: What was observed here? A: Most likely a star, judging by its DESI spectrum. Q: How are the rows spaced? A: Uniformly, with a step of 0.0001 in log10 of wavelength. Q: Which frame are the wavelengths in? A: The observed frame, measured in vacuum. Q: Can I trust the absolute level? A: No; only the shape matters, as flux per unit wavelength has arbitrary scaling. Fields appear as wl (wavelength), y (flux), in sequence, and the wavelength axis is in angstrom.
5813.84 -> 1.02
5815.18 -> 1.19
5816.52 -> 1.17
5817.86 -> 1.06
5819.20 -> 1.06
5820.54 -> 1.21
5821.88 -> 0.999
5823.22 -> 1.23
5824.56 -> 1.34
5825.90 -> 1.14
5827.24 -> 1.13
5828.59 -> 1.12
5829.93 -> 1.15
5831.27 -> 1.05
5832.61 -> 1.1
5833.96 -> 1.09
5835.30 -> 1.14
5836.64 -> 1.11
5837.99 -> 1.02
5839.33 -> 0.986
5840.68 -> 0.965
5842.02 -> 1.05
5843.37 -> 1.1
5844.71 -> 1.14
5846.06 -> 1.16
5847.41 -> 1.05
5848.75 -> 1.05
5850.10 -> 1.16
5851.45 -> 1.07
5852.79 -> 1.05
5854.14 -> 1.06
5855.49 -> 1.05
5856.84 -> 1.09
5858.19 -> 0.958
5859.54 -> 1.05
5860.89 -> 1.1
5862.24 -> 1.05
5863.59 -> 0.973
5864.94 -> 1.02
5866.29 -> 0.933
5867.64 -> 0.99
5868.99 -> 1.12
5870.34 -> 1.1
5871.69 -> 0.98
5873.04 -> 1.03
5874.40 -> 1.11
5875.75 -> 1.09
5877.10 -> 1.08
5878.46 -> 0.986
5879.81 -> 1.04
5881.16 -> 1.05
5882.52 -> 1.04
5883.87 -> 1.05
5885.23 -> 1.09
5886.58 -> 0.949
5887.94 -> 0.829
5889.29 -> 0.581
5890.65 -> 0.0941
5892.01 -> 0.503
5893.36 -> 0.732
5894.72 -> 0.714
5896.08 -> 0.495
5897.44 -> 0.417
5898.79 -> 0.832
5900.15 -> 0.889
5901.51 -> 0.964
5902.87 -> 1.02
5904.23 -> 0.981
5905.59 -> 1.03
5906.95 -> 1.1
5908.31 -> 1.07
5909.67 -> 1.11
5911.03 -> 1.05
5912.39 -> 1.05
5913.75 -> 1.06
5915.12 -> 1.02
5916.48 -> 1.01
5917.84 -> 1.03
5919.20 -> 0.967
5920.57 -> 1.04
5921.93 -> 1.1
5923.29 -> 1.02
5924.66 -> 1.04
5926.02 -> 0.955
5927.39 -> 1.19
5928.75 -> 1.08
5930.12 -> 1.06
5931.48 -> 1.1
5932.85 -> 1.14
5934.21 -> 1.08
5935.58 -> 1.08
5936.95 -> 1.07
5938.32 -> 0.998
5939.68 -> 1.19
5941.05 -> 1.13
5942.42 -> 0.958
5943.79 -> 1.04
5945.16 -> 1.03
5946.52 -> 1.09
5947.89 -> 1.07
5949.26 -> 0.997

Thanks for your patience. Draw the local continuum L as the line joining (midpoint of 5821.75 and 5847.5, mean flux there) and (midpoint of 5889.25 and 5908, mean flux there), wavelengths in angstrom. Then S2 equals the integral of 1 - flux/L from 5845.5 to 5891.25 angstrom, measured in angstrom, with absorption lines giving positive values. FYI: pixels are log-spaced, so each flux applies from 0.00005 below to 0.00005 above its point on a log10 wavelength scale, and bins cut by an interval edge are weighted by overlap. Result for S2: -4.1 angstrom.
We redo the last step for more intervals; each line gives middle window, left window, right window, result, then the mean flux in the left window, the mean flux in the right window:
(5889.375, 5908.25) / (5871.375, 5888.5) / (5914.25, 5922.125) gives 4.9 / 1.03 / 1.02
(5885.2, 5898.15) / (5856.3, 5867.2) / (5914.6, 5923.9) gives 5.1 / 1.02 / 1.03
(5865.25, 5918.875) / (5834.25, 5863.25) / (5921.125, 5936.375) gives 7.1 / 1.07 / 1.08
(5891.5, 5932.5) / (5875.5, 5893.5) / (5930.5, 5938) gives 1.4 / 0.864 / 1.09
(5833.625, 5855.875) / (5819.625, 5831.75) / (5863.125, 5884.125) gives 0.7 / 1.15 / 1.04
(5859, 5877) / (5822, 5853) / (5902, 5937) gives 0.7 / 1.1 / 1.06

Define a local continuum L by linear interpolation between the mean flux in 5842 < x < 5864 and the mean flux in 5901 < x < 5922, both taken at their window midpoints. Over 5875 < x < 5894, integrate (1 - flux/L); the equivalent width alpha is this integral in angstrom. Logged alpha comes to 3.4 angstrom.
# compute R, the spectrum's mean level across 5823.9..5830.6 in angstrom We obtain 1.18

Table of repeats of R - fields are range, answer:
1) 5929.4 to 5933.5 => 1.1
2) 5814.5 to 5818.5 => 1.14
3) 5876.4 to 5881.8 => 1.04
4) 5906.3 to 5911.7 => 1.08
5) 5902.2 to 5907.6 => 1.03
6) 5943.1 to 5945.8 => 1.03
